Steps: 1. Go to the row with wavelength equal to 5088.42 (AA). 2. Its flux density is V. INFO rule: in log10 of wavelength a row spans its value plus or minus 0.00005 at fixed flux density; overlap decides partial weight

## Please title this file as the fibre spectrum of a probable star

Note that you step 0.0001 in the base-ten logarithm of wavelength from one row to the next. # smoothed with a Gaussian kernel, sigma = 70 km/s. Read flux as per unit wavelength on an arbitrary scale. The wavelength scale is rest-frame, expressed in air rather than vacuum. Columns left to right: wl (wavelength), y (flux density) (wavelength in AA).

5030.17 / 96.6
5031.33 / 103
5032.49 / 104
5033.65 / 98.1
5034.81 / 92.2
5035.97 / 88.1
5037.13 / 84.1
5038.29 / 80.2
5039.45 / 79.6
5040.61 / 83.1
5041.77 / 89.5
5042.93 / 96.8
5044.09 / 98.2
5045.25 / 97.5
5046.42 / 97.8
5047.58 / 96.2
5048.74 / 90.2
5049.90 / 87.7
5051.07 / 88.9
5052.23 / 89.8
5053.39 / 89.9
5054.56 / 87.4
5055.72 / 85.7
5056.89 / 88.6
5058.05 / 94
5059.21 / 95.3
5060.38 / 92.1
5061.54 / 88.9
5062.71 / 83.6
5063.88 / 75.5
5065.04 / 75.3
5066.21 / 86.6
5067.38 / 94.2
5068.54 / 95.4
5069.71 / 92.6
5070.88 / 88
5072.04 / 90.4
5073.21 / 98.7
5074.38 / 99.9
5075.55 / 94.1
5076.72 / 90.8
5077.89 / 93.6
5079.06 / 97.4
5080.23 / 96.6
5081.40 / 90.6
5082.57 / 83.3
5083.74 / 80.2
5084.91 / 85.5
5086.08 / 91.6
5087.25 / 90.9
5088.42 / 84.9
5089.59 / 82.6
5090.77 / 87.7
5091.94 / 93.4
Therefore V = 84.9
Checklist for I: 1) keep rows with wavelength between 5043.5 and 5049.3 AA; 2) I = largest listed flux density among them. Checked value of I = 98.2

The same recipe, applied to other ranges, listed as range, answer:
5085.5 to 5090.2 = 91.6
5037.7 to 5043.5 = 96.8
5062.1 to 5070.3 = 95.4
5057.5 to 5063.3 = 95.3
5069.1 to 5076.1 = 99.9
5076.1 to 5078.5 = 93.6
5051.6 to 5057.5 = 89.9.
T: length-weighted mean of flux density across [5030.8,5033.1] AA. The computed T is 103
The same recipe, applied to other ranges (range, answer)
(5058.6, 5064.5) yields 87.1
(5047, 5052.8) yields 90.6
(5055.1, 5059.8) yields 90.9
